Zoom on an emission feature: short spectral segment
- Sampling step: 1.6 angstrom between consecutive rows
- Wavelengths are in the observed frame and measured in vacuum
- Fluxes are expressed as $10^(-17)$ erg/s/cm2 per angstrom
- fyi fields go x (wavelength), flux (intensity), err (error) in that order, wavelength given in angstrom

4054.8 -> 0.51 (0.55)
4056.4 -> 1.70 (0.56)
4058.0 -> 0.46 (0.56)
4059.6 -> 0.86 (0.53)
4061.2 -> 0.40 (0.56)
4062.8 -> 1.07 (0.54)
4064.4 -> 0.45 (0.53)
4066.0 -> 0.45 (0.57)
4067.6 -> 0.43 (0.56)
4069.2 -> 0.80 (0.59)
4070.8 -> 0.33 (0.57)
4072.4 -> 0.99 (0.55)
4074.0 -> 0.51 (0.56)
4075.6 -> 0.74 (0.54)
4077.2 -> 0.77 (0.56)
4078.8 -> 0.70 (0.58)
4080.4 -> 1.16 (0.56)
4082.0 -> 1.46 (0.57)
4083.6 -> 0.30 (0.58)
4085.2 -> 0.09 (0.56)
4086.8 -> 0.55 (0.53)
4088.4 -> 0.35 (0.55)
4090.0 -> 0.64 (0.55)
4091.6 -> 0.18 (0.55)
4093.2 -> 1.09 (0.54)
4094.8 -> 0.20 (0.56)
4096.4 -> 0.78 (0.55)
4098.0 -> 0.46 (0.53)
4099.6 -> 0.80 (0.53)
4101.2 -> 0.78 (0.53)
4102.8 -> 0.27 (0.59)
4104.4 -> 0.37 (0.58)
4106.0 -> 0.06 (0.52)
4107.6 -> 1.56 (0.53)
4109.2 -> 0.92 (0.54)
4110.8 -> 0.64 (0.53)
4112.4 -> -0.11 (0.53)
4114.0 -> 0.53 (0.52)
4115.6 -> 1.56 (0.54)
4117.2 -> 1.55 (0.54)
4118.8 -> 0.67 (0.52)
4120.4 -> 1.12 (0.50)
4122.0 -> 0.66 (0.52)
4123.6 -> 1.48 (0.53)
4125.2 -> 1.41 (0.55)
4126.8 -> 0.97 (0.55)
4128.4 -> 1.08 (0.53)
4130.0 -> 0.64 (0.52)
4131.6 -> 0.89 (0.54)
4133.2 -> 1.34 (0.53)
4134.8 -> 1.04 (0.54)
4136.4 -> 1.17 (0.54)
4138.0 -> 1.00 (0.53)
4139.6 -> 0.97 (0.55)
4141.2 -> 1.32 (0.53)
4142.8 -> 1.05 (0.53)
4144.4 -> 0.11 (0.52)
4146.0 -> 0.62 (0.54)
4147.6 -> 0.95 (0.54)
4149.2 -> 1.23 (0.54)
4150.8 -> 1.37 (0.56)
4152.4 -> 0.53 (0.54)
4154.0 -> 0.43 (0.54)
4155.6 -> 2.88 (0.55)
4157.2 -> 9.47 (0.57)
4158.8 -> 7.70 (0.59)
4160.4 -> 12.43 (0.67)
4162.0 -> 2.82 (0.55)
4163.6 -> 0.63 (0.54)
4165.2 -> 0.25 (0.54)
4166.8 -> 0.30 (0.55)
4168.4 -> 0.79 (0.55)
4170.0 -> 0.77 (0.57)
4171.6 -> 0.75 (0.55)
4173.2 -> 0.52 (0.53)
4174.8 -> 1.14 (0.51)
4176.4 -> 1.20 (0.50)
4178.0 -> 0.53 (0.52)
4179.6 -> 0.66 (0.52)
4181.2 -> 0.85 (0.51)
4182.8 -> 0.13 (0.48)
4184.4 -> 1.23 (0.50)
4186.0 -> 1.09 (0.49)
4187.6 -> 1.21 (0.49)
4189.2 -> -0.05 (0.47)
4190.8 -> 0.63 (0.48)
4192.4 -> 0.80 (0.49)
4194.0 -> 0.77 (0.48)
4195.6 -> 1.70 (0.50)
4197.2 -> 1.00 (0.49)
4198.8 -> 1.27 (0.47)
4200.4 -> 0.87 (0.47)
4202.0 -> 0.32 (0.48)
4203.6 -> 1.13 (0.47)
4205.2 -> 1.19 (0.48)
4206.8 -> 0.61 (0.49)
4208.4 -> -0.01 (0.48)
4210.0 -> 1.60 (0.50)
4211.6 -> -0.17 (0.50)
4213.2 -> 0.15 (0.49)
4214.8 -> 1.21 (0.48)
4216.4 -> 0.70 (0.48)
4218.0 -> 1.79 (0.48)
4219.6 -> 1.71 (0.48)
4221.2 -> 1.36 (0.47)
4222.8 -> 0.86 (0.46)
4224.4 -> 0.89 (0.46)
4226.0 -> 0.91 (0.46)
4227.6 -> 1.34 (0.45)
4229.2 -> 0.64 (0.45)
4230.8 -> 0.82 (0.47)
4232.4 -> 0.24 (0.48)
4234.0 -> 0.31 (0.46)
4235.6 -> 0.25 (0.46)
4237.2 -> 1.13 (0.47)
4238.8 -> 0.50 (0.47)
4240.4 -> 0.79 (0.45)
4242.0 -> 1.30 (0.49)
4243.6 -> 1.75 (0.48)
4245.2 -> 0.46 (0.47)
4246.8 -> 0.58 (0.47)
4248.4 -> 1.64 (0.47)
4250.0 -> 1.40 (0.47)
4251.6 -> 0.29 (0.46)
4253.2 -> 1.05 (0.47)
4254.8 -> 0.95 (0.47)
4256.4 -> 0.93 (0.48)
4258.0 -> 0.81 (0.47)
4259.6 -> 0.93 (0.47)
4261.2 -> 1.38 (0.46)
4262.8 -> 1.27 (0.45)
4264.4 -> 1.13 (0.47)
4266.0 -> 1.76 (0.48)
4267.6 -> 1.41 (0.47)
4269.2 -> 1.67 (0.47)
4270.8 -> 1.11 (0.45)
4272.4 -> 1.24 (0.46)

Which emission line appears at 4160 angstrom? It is [O II]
